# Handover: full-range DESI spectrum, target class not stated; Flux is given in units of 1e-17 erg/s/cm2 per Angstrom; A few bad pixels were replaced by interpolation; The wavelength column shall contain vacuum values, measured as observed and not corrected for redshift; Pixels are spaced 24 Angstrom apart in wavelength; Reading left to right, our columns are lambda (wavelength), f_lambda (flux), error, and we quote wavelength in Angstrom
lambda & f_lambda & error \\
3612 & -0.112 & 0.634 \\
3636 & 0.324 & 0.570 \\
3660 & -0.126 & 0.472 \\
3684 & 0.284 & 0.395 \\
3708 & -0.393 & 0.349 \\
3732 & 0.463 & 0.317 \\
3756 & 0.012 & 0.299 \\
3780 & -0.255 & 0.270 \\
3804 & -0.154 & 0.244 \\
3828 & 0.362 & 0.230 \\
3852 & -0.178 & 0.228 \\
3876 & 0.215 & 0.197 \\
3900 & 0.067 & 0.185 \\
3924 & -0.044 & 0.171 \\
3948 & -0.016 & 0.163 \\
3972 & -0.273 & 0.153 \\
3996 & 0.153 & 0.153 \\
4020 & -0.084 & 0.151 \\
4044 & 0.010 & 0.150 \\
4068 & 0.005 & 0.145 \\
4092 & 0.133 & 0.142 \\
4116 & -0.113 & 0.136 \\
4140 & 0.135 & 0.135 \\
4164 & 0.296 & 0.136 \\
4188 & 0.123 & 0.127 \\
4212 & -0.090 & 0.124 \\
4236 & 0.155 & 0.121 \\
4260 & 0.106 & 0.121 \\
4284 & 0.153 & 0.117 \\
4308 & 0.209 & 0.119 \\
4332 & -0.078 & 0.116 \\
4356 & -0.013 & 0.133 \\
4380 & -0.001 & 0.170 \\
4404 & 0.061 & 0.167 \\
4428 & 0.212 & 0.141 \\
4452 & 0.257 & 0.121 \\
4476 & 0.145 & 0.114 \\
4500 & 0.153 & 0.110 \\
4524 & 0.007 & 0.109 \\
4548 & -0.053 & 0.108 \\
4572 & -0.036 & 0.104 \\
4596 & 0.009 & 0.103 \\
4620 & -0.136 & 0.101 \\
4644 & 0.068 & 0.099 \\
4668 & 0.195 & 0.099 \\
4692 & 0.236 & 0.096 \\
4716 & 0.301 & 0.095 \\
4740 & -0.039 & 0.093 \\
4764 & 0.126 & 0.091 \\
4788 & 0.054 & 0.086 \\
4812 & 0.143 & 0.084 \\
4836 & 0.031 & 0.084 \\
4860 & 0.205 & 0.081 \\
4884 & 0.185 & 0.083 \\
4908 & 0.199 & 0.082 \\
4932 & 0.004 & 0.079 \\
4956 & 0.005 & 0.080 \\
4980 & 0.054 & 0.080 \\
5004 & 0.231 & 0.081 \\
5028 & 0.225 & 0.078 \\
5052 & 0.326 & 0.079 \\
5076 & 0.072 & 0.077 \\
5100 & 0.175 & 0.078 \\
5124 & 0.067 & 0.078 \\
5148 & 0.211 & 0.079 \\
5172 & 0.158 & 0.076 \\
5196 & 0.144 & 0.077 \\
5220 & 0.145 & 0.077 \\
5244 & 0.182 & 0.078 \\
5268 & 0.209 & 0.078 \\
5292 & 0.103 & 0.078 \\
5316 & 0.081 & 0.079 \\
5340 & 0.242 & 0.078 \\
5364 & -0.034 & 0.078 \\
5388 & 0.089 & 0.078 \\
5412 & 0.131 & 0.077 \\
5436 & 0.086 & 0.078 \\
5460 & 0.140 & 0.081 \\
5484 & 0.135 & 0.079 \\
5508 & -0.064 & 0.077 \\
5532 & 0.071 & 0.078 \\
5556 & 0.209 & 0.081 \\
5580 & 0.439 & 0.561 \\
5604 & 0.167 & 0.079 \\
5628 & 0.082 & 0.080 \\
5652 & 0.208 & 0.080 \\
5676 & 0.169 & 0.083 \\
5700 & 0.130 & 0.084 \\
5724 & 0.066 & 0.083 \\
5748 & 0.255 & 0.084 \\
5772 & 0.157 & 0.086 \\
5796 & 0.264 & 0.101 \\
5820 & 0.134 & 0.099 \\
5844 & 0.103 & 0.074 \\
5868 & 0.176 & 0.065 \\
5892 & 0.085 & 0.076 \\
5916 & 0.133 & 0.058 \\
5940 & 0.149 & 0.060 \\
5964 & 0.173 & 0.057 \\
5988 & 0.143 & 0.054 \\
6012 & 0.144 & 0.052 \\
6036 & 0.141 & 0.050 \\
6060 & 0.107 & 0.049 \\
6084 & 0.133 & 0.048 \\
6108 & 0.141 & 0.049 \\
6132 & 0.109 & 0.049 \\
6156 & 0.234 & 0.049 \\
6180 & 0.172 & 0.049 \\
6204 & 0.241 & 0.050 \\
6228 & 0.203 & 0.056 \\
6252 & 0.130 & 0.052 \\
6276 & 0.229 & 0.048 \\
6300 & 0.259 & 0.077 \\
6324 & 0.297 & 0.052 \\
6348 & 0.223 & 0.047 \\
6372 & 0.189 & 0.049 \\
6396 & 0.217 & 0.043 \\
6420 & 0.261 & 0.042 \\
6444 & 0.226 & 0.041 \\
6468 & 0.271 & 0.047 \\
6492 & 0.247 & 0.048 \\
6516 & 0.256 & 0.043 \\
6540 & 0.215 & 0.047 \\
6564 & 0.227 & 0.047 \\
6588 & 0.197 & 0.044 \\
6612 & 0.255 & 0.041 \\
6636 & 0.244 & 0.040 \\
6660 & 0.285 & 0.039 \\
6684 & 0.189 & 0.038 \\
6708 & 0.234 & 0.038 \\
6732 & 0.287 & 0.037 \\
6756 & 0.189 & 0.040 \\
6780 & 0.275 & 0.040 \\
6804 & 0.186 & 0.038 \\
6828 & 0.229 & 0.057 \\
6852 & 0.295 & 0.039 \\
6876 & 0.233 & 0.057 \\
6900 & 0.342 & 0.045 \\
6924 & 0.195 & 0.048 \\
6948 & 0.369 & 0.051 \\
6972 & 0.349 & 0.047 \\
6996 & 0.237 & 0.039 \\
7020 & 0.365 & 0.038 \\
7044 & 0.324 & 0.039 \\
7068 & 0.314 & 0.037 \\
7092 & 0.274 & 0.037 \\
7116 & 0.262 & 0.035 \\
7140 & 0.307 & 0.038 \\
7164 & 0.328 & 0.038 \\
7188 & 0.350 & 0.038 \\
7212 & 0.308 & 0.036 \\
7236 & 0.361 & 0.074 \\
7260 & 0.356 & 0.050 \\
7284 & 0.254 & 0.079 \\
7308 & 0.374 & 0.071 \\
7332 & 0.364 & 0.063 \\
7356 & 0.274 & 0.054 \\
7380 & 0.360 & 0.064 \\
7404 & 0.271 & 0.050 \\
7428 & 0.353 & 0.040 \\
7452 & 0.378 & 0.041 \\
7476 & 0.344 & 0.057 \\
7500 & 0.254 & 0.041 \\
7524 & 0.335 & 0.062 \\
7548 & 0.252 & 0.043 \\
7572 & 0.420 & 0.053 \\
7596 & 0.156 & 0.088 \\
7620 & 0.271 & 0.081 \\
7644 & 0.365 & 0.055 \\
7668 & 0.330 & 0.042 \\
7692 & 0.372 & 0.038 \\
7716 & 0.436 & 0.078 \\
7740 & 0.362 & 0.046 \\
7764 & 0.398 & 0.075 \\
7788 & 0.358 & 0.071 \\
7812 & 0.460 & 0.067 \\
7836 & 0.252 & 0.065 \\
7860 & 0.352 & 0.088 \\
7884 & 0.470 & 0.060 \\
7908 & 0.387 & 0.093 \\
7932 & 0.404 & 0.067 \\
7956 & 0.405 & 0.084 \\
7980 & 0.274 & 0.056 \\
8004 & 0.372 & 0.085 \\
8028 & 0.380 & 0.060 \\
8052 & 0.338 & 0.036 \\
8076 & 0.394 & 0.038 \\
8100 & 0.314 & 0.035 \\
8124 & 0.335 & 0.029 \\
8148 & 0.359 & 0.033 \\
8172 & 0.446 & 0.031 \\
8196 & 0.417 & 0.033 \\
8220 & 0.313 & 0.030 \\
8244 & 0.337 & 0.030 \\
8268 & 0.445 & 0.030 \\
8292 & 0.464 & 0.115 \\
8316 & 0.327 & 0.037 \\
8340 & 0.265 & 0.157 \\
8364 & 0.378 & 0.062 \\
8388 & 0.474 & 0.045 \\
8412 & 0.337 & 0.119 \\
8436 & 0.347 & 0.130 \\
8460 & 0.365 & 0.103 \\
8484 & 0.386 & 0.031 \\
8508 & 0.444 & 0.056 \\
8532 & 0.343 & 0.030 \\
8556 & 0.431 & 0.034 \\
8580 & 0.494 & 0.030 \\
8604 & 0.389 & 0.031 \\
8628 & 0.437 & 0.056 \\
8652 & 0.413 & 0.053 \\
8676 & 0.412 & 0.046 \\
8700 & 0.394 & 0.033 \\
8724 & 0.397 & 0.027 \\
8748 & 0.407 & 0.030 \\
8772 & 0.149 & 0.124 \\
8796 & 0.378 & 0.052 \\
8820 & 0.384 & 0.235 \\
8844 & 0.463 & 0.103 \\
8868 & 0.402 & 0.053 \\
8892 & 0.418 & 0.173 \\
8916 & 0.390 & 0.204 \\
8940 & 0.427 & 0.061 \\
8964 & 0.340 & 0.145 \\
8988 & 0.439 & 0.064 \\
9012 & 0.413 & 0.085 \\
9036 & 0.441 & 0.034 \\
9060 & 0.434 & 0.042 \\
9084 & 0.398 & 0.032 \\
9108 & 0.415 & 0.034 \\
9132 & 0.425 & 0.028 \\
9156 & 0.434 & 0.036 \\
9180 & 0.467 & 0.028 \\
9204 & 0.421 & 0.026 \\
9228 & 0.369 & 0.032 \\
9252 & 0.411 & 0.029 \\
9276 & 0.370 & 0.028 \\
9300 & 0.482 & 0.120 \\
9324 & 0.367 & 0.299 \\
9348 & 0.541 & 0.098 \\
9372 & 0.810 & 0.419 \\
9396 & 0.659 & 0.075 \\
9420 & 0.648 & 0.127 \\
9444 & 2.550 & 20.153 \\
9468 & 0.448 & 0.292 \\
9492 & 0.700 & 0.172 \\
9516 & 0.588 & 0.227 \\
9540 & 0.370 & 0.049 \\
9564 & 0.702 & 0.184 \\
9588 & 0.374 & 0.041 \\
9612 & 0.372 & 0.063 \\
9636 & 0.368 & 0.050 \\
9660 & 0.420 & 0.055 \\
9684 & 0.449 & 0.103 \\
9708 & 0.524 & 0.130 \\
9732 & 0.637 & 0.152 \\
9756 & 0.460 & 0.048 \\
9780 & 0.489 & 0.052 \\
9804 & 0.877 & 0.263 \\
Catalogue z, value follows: 0.54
